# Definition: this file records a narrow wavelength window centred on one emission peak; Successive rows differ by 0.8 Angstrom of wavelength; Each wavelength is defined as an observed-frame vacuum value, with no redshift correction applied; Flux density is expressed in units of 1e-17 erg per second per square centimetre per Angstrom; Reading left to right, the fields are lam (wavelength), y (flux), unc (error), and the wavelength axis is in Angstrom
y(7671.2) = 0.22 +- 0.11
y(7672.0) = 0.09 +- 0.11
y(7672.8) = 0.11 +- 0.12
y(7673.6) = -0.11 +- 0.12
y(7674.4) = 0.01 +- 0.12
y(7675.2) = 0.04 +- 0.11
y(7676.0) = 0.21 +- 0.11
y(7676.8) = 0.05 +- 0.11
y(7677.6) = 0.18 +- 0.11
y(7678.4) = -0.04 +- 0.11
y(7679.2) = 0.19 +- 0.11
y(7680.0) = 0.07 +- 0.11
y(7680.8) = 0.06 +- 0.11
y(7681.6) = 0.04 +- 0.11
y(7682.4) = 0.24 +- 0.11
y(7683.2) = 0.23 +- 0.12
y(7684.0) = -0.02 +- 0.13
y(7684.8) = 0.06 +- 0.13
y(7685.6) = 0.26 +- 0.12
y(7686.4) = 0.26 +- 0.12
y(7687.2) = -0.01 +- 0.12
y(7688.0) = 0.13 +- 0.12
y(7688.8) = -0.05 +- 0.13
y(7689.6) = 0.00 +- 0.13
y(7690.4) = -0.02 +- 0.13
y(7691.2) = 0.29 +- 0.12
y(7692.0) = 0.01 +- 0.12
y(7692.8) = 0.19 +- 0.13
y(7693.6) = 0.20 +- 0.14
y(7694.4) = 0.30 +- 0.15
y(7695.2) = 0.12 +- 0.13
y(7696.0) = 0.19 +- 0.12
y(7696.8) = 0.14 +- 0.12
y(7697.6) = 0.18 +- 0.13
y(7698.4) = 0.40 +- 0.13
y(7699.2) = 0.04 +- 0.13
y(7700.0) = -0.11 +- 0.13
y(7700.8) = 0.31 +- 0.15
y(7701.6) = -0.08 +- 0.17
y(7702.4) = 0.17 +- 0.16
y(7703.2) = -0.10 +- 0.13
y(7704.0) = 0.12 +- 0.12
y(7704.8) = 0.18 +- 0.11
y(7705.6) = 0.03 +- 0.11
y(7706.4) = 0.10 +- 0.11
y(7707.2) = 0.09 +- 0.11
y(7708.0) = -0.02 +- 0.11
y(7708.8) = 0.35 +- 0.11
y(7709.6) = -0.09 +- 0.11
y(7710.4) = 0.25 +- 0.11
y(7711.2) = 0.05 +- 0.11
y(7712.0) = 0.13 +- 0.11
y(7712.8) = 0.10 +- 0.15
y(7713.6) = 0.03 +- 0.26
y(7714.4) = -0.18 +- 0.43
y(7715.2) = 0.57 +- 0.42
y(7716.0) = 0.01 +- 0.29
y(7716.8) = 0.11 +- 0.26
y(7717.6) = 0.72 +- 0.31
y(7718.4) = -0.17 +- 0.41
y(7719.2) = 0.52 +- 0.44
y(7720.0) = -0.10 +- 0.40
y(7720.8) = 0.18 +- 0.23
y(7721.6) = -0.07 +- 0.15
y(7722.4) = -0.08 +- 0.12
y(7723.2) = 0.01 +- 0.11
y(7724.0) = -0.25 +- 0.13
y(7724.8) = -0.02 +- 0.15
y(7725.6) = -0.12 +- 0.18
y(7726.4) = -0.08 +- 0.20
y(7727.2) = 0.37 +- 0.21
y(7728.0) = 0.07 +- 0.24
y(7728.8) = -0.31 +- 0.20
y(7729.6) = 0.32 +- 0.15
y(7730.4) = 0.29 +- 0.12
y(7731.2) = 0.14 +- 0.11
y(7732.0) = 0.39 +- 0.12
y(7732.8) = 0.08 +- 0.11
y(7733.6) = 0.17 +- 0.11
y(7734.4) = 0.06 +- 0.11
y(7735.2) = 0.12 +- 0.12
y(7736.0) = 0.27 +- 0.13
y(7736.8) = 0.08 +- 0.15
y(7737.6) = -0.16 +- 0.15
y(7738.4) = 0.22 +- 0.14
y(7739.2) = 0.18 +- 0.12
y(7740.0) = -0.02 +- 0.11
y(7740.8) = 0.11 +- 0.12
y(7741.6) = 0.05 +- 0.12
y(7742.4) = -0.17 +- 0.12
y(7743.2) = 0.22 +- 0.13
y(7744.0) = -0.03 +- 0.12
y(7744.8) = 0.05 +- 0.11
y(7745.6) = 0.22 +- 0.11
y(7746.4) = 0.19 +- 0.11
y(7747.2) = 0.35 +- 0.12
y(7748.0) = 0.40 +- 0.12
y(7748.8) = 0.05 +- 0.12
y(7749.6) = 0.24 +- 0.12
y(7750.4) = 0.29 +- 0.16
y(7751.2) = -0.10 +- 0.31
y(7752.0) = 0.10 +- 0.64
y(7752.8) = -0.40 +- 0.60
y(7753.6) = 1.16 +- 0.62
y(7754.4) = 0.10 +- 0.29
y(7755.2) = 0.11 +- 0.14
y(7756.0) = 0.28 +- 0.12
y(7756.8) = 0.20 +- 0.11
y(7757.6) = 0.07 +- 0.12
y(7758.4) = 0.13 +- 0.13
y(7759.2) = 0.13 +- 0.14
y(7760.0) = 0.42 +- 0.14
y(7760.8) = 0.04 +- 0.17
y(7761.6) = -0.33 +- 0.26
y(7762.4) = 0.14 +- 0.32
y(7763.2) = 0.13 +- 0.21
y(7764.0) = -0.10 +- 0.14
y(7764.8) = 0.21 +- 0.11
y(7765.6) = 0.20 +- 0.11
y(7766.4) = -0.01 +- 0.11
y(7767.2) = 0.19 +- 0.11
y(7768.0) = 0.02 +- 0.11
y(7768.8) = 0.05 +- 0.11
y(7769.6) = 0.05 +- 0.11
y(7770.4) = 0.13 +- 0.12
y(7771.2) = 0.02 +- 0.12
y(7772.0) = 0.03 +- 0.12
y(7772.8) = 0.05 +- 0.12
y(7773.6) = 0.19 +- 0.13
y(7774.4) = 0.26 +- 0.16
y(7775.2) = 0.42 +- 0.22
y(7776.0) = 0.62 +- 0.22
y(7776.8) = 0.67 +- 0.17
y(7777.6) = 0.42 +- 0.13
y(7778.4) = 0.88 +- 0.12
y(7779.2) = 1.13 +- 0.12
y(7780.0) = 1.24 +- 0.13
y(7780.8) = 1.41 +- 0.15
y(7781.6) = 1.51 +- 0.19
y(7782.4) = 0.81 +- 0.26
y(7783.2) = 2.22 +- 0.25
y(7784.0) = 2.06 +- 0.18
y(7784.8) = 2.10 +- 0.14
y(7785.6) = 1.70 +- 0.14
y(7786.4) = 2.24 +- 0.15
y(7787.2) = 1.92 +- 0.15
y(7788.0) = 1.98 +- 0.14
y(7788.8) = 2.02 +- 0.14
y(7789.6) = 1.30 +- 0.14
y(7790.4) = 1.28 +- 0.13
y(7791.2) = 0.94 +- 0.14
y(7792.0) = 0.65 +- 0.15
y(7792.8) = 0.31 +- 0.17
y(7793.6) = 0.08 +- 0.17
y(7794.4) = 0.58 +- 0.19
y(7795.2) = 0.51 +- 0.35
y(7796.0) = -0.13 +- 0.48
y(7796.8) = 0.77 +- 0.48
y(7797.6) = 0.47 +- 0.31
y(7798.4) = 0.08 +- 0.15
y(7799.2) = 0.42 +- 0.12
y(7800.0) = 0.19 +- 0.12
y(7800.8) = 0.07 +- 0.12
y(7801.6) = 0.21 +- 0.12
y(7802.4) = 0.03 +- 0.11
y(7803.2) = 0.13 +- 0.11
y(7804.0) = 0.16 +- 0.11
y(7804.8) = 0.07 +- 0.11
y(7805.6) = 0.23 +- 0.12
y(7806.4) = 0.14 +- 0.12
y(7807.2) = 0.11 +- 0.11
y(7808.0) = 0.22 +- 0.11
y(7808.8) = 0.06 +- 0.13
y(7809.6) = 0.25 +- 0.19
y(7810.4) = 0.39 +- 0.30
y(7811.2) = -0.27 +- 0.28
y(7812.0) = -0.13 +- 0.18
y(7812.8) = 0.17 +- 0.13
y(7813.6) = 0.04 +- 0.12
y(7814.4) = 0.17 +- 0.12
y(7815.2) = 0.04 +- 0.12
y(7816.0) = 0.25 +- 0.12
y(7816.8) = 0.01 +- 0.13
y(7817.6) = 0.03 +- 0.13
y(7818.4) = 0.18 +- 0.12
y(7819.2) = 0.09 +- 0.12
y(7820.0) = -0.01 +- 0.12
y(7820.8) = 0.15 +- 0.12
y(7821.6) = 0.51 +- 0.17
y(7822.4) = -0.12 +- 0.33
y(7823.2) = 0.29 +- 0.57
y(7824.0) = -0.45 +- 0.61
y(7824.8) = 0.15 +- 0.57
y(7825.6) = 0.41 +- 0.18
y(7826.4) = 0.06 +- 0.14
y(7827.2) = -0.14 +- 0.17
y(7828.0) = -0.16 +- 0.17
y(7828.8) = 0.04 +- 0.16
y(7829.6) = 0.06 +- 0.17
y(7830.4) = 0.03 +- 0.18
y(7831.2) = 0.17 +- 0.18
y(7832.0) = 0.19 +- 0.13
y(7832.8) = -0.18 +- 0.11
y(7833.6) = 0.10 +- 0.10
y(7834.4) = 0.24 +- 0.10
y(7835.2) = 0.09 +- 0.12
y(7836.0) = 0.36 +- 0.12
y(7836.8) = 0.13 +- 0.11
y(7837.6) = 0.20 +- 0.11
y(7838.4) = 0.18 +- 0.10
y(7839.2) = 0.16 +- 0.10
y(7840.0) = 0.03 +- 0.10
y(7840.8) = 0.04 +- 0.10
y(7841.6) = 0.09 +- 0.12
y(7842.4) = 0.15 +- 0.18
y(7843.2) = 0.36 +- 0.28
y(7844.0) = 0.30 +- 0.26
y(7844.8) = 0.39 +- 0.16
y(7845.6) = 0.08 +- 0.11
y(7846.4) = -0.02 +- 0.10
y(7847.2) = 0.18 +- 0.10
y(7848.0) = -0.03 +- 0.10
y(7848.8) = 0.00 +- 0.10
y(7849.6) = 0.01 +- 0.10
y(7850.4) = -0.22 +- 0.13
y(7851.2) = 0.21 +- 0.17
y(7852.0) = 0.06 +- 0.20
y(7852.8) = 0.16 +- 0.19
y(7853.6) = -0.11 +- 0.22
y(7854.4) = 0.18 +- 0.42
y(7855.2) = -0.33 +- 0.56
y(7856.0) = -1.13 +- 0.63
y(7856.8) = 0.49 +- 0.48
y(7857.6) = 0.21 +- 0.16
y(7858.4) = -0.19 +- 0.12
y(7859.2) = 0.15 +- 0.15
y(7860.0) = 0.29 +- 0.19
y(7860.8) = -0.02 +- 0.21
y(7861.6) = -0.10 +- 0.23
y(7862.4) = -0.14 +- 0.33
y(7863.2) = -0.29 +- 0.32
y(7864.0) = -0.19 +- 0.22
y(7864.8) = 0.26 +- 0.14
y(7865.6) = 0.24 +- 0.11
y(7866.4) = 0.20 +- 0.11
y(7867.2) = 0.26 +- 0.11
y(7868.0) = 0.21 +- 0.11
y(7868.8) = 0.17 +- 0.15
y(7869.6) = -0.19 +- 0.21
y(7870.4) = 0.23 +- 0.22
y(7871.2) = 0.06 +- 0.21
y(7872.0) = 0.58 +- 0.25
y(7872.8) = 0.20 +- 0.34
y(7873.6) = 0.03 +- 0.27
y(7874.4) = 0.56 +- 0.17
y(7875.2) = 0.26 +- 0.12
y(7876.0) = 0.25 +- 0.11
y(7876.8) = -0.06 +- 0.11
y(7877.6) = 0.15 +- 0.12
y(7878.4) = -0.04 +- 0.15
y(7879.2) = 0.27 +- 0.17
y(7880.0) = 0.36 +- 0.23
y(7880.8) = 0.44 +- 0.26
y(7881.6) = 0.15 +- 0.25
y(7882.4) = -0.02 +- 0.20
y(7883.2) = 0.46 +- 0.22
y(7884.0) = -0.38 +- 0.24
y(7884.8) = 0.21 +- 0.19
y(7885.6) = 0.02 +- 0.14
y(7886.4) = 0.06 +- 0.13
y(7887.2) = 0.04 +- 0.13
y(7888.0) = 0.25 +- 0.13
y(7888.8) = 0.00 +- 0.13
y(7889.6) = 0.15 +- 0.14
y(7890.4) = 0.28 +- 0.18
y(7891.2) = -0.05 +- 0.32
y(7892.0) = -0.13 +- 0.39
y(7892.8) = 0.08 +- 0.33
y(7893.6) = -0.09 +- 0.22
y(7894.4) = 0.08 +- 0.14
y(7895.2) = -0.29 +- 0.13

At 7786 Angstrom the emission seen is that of [O II] 3727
